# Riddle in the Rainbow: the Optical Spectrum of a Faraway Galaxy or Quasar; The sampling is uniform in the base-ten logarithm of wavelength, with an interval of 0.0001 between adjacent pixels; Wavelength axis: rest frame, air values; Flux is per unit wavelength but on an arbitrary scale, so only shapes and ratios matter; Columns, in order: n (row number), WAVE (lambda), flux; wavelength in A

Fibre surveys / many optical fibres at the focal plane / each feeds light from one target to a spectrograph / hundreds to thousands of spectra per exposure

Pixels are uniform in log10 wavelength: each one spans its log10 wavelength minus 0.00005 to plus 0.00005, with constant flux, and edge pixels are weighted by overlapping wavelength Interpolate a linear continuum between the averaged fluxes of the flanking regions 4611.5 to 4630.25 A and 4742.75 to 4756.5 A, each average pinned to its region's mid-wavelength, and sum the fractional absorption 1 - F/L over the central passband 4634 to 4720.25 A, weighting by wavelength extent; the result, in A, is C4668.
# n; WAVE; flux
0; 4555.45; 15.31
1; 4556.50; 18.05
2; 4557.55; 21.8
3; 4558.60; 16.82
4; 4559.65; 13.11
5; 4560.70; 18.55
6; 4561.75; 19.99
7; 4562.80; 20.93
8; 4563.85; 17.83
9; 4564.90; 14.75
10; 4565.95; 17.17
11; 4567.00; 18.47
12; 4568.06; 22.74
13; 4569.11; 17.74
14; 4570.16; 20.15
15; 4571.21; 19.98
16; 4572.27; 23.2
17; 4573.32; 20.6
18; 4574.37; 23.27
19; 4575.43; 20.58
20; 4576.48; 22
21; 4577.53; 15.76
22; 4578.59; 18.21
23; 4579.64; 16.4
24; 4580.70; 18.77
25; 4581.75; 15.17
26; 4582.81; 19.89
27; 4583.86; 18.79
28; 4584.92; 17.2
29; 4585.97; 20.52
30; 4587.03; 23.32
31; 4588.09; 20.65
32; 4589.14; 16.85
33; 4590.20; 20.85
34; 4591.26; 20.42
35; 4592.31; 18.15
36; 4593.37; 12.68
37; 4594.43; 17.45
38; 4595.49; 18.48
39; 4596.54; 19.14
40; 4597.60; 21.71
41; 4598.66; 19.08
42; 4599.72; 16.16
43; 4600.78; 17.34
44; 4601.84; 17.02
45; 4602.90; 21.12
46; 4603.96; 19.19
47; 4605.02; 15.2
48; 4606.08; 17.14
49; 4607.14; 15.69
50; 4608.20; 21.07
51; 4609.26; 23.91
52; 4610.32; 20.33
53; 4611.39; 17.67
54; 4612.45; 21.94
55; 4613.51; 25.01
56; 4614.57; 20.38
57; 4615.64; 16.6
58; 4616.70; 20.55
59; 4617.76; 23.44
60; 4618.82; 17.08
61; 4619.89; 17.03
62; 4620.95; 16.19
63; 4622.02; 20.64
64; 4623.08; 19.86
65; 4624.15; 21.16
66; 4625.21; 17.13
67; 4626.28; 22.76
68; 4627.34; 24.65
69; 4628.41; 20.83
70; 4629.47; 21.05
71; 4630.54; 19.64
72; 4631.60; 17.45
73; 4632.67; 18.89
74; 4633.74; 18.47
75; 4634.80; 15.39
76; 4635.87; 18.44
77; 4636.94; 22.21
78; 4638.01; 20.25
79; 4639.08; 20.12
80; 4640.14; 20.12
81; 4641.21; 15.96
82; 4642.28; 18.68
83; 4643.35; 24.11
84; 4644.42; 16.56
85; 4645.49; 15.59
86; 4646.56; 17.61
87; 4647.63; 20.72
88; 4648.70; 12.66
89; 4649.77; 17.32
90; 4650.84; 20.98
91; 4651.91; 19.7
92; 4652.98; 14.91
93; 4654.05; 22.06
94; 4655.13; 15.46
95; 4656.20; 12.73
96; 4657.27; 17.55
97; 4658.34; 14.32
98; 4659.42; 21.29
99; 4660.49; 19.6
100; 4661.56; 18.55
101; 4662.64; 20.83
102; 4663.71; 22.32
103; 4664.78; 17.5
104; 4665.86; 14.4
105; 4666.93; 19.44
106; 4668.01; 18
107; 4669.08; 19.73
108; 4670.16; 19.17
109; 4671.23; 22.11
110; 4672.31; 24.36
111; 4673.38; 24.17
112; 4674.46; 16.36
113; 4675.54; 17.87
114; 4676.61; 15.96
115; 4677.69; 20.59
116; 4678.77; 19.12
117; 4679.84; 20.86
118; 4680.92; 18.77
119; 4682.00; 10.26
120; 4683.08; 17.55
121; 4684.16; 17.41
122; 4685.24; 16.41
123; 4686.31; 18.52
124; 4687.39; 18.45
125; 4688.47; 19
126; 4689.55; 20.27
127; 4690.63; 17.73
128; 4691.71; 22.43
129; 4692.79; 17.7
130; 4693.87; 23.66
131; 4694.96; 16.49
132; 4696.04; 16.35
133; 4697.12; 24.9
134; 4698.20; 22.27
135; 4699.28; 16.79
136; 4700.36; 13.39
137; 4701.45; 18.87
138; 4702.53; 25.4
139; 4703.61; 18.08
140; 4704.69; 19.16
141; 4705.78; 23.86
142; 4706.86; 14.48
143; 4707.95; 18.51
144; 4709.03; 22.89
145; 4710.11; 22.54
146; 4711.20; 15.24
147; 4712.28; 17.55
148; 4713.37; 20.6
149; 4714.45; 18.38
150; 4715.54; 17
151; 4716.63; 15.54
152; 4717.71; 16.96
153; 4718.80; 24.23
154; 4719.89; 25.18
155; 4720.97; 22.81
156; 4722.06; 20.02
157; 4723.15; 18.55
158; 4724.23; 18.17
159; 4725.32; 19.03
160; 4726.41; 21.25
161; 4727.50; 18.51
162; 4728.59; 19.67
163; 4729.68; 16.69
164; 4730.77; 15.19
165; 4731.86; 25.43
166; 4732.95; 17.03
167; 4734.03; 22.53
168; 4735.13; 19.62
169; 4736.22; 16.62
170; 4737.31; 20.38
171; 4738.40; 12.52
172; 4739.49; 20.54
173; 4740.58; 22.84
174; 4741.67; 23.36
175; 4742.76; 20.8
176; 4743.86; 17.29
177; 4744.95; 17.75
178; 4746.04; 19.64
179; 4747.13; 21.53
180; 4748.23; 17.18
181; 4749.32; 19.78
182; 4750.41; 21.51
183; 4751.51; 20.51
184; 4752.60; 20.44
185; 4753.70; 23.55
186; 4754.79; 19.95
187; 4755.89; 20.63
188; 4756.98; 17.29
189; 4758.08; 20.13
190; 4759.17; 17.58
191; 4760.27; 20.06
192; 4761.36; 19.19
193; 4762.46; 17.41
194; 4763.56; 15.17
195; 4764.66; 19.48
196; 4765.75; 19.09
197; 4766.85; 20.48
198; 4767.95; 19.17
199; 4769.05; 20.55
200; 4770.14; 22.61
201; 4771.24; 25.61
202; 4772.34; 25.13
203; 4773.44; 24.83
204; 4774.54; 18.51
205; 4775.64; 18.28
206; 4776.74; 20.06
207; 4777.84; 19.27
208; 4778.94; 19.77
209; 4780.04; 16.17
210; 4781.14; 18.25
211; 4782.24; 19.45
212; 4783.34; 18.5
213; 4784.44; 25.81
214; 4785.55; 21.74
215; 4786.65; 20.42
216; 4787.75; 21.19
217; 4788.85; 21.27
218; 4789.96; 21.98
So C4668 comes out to 5.66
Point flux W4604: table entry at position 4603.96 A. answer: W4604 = 19.19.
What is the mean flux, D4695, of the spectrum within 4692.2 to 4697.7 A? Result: 19.8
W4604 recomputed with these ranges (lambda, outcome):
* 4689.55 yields 20.27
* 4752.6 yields 20.44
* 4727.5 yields 18.51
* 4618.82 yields 17.08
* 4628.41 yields 20.83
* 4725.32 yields 19.03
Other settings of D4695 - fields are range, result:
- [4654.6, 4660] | 16.3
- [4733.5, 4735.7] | 20.9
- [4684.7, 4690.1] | 18.6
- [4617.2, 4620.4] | 19.2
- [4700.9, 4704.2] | 20.8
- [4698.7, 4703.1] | 18.7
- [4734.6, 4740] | 17.9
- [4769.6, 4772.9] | 24.4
